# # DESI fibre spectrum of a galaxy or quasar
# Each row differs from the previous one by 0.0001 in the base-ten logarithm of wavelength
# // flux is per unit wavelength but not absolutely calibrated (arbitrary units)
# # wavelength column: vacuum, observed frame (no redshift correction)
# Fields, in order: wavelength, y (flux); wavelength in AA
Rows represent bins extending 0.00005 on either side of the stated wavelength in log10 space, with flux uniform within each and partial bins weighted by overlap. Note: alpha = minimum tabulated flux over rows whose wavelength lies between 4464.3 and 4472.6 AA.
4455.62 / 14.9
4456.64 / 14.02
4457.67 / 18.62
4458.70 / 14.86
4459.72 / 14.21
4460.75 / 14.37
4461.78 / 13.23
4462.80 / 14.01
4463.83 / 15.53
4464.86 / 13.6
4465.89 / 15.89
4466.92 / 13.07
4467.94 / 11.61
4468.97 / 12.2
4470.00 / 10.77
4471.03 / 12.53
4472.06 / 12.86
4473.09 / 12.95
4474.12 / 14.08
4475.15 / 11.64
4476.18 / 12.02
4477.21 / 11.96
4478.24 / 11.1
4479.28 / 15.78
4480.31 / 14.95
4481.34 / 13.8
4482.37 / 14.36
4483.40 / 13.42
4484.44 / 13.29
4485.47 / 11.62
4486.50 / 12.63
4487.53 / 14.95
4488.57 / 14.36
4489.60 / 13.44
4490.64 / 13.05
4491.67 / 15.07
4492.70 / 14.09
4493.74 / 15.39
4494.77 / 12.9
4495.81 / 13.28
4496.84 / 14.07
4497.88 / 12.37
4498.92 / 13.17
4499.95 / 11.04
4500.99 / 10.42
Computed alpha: 10.77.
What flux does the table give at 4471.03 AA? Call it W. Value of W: 12.53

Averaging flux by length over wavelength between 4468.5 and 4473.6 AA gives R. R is 12.3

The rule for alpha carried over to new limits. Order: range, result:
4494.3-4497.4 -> 12.9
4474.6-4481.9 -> 11.1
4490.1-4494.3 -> 13.05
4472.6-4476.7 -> 11.64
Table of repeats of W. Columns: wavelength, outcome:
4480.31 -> 14.95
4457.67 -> 18.62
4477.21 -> 11.96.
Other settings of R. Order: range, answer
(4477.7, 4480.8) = 13.9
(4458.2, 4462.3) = 14.2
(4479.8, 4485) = 13.9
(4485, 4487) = 12.2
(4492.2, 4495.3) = 14.1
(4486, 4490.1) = 13.9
